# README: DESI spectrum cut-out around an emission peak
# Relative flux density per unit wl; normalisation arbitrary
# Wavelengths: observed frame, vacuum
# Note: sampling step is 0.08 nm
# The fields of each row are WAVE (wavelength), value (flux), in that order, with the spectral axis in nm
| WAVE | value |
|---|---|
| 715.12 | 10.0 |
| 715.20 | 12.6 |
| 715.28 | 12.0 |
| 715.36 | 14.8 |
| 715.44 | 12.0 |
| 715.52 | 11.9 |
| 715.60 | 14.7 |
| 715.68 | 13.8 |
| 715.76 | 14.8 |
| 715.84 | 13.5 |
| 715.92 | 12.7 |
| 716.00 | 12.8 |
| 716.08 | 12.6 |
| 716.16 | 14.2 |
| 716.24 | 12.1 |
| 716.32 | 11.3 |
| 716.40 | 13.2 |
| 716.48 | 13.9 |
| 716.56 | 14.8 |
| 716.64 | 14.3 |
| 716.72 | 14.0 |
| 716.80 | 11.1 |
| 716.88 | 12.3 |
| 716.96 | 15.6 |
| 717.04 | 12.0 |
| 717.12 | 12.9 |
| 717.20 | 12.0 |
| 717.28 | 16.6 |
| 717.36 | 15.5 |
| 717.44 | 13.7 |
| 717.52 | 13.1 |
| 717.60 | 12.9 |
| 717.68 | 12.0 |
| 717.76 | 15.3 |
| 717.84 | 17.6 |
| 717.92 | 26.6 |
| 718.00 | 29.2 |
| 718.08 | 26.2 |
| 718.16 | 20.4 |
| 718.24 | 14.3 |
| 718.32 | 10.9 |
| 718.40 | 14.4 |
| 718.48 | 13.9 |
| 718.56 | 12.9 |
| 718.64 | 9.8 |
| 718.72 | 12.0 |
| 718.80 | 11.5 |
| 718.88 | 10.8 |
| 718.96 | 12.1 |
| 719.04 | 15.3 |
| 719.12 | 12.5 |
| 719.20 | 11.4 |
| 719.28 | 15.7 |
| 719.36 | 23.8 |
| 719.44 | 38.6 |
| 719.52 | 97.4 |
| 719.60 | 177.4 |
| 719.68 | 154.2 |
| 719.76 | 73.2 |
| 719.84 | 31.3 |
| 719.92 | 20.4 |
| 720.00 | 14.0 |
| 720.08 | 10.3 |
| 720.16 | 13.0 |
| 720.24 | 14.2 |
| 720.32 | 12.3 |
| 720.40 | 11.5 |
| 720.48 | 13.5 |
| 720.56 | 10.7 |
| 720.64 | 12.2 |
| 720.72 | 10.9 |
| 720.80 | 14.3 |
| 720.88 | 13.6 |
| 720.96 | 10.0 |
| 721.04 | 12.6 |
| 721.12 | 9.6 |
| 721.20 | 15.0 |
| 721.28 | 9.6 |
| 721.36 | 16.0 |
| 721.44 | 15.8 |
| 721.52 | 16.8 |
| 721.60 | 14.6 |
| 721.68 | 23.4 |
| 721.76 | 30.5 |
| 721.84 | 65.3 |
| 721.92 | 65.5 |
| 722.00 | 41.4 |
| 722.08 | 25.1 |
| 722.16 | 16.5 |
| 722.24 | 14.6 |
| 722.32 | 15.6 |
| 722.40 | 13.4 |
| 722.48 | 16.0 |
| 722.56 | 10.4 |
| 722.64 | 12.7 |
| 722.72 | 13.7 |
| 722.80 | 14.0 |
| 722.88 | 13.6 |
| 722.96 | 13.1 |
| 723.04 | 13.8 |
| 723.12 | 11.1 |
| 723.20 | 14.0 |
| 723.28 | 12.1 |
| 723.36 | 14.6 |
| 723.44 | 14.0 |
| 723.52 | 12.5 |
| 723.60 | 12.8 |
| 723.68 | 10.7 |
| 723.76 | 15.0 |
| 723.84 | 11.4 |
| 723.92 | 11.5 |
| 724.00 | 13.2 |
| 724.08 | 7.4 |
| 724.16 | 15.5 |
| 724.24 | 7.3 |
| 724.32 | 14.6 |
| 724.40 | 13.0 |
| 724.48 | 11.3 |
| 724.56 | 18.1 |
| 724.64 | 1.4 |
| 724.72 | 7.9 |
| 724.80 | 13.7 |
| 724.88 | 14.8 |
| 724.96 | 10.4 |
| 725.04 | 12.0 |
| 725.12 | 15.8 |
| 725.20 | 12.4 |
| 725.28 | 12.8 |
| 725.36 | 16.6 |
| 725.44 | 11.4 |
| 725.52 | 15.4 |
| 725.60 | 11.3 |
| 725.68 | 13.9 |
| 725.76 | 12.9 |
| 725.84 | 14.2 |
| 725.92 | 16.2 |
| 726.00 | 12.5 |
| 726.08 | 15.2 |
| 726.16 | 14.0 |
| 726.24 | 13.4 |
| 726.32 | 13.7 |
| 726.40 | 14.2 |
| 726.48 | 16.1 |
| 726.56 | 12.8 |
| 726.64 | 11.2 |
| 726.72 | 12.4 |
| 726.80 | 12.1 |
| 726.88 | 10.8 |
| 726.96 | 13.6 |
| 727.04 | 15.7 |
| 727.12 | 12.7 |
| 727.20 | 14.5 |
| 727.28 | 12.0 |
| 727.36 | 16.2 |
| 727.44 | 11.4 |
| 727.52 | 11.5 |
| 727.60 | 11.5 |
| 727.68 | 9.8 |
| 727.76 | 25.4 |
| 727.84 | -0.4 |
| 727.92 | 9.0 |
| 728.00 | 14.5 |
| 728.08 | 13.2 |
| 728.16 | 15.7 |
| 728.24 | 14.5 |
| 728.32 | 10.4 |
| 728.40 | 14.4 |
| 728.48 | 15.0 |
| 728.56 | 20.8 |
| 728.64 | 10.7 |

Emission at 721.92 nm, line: [N II] 6583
